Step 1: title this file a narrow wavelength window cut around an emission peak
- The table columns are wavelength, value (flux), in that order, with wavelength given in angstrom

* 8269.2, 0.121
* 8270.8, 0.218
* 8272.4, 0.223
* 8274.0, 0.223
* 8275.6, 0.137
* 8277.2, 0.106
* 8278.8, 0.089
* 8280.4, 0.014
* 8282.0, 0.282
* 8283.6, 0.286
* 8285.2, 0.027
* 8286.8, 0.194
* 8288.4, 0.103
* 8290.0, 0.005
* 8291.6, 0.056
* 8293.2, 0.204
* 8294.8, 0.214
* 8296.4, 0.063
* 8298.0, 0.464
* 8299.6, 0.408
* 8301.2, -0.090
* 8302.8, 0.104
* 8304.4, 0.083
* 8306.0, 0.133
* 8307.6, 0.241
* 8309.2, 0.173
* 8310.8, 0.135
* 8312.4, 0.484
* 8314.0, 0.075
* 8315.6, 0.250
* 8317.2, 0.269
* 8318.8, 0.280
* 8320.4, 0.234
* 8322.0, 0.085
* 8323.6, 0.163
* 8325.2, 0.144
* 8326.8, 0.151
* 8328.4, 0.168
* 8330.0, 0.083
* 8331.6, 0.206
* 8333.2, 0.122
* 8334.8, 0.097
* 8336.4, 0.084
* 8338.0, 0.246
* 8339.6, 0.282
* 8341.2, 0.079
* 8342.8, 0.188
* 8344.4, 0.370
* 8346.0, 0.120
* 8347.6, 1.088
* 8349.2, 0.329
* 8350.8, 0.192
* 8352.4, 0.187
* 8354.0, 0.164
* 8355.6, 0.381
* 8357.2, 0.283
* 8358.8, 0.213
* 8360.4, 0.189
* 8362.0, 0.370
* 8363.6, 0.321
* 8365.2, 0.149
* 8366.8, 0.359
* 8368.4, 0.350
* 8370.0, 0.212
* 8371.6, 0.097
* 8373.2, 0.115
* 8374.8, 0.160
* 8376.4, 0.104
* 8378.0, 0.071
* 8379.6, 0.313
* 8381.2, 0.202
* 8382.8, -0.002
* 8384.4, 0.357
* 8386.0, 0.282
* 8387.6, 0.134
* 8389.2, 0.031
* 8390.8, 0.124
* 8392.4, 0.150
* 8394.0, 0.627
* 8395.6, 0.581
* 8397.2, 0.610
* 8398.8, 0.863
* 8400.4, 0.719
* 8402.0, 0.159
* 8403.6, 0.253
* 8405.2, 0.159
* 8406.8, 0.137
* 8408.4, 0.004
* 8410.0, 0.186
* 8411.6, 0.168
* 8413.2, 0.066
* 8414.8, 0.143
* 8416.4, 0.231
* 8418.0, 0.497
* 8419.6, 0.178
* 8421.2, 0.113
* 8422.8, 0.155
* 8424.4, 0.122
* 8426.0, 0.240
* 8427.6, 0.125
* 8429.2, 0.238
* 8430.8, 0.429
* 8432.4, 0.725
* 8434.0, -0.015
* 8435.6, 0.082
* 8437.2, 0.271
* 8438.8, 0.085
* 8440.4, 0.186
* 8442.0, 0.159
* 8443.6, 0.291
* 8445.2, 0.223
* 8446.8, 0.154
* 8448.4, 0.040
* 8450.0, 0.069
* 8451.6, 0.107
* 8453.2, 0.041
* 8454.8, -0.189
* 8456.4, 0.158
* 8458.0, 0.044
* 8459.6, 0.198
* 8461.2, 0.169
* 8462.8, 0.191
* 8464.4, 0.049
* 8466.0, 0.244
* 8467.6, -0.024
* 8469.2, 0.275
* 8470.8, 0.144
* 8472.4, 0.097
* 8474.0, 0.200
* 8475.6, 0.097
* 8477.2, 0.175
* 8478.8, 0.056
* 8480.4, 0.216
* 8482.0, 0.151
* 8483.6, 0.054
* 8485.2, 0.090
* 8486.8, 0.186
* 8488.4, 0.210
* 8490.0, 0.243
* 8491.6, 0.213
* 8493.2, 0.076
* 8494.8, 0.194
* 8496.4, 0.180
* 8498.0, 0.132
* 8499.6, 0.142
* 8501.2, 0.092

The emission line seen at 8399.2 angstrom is H-beta 4861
